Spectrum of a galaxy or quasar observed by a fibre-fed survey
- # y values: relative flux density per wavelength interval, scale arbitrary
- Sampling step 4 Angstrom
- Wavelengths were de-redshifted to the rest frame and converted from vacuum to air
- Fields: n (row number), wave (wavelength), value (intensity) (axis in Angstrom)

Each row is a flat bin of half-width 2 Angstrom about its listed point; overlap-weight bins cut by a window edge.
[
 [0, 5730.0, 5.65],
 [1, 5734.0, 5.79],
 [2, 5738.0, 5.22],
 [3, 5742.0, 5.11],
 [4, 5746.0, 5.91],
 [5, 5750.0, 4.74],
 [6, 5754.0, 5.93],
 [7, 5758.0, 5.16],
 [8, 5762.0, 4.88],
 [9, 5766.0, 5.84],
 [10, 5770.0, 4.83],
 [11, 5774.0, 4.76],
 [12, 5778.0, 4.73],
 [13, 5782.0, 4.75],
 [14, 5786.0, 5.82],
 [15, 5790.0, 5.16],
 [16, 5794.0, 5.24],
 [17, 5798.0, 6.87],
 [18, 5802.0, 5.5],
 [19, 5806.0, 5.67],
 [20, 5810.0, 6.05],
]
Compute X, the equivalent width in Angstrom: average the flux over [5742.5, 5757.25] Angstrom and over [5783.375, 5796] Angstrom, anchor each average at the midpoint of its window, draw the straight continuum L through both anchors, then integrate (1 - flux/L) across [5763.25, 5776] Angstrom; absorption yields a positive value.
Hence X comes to 0.68 Angstrom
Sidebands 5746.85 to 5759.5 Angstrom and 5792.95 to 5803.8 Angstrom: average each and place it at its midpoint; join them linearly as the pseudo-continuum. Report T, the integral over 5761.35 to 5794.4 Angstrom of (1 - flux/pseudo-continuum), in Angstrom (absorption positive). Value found 3.2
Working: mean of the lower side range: 5.34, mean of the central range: 5.12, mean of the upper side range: 5.93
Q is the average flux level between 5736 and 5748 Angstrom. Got 5.41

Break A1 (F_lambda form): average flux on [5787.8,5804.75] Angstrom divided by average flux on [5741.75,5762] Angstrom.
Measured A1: 1.07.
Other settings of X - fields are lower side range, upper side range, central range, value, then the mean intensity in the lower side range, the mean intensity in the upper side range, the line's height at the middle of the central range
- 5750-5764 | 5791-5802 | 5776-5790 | 1.4 Angstrom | 5.24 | 5.87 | 5.66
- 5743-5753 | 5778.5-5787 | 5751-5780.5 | 0.6 Angstrom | 5.36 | 5.12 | 5.24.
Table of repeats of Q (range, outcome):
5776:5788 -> 5.1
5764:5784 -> 4.98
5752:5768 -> 5.45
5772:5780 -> 4.75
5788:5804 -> 5.69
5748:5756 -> 5.33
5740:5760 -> 5.37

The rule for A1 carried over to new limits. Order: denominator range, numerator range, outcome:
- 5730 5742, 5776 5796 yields 0.94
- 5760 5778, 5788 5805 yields 1.13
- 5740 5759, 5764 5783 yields 0.93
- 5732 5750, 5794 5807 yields 1.09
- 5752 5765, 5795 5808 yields 1.11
